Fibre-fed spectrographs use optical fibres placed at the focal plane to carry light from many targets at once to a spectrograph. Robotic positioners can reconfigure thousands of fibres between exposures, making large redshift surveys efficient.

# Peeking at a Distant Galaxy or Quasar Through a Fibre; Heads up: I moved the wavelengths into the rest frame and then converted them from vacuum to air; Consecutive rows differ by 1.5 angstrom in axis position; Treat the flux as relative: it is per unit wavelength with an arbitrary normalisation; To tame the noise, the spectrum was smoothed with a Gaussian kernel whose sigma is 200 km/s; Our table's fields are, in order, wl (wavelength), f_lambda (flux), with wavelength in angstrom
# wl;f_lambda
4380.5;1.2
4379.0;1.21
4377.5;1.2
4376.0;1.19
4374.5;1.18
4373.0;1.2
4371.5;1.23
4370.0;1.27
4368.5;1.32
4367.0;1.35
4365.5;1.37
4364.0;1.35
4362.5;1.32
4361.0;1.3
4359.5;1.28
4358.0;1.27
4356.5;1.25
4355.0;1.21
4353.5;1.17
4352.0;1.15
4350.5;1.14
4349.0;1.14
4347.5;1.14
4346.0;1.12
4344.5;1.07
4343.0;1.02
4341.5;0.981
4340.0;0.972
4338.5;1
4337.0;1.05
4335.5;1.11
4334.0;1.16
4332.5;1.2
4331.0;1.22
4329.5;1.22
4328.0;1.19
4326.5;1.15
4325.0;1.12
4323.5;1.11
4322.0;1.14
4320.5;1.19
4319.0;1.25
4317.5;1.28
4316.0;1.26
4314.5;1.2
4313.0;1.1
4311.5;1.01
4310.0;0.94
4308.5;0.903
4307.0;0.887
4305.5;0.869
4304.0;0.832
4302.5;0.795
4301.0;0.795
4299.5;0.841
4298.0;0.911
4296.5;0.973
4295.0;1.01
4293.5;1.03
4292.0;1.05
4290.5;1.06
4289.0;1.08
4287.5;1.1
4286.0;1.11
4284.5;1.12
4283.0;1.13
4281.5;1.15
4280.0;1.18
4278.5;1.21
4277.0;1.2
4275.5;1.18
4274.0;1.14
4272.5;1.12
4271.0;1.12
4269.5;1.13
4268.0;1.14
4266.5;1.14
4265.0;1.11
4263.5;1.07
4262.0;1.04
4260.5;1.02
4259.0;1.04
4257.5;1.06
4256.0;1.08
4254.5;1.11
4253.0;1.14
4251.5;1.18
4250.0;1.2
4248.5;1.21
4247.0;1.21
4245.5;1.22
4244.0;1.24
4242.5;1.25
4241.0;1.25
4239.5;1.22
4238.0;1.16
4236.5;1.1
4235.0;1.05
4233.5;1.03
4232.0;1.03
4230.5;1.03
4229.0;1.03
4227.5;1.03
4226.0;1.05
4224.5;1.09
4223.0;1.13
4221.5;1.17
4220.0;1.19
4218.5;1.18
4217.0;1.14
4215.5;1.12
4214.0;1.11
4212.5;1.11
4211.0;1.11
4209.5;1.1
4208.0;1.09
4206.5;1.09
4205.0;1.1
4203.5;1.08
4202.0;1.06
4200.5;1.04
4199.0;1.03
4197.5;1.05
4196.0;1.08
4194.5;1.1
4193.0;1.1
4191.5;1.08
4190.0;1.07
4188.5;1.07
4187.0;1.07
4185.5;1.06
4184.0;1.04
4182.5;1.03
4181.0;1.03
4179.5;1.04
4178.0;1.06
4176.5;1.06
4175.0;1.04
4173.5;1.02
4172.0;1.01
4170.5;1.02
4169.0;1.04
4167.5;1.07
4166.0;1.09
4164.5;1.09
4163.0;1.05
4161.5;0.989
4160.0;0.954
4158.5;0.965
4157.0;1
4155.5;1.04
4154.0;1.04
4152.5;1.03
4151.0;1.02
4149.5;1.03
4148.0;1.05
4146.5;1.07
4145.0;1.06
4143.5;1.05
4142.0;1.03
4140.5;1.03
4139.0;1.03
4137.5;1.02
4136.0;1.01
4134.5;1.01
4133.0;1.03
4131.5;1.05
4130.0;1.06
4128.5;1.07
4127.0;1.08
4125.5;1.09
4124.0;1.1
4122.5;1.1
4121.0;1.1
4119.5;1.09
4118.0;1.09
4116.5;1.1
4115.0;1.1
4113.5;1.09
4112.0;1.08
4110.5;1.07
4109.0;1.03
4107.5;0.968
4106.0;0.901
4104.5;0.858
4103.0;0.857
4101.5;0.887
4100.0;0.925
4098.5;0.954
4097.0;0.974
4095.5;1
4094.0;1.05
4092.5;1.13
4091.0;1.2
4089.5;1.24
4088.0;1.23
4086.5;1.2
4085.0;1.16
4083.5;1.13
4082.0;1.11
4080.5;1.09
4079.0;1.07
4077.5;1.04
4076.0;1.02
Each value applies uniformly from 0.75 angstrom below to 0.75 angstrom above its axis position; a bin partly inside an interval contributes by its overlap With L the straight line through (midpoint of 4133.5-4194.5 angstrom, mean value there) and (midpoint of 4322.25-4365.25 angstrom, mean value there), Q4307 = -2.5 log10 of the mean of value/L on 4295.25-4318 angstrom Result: 0.17 mag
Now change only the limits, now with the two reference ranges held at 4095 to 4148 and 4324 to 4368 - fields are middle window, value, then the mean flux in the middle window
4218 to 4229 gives -0.02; 1.11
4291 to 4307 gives 0.25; 0.912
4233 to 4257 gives -0.06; 1.17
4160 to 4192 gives 0.02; 1.05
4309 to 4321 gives 0.01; 1.15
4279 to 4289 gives 0.00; 1.13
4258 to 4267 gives 0.05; 1.07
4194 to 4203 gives 0.02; 1.06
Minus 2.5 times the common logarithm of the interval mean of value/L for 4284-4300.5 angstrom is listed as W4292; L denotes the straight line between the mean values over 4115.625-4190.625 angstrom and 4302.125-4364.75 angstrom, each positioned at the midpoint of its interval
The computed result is 0.086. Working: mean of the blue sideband 1.05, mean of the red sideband 1.12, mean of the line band 1.02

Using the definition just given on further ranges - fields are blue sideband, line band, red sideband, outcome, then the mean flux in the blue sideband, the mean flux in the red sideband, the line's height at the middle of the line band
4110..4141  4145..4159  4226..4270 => 0.05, 1.07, 1.12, 1.08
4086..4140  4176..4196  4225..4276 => 0.02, 1.05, 1.12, 1.09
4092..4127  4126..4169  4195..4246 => 0.02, 1.02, 1.11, 1.05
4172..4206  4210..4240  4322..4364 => -0.02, 1.06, 1.15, 1.08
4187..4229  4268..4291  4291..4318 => -0.13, 1.09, 0.981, 1.01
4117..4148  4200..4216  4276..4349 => -0.03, 1.06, 1.07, 1.06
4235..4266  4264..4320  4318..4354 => 0.07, 1.14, 1.13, 1.13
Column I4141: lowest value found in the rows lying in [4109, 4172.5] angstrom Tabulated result 0.954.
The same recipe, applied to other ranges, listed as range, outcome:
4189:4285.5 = 1.02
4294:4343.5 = 0.795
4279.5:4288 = 1.1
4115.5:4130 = 1.06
